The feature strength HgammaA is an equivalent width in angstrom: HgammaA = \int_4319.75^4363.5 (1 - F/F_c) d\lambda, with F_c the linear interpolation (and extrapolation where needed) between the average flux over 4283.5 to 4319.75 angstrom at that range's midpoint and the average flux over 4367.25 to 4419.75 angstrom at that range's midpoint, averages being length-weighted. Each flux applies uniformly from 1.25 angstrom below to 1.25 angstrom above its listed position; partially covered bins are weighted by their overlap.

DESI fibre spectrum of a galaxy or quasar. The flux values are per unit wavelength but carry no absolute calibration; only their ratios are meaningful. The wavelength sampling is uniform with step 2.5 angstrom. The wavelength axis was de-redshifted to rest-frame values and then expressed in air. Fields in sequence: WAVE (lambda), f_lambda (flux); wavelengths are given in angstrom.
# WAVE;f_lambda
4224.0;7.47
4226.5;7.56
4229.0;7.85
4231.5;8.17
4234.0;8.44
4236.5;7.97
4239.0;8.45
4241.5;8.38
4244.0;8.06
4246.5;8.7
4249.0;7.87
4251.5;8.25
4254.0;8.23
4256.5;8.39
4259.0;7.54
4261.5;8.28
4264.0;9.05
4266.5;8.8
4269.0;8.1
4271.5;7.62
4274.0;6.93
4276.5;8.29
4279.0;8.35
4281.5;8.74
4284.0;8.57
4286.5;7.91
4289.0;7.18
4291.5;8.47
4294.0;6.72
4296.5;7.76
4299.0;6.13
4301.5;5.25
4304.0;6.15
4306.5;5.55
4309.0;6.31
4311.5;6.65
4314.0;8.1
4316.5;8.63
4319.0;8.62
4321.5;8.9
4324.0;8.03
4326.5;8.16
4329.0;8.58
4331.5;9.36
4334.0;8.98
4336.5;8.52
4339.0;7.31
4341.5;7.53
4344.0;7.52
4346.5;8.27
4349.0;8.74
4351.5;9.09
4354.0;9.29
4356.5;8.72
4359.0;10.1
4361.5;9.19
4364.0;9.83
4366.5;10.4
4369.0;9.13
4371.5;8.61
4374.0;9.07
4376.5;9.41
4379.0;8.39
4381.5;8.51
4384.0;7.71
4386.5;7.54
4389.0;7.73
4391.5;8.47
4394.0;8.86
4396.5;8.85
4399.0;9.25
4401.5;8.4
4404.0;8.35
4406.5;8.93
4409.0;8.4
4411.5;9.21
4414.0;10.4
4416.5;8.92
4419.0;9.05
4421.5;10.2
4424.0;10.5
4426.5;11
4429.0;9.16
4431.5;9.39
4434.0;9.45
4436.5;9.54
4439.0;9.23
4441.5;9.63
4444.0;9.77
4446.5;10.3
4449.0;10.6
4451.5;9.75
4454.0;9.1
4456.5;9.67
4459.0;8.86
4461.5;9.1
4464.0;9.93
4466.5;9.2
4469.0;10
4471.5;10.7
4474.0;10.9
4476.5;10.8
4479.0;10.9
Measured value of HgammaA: -4.37 angstrom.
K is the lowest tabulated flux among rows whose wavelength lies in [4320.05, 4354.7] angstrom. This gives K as 7.31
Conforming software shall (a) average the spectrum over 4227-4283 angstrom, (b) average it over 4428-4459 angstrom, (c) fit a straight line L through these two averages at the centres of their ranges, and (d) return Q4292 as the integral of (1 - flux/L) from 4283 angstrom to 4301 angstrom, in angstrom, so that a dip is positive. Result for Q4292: 2.22 angstrom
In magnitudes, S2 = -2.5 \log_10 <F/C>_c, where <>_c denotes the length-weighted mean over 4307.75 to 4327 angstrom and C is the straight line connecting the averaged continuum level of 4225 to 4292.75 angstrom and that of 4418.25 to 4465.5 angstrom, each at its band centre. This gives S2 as 0.096 mag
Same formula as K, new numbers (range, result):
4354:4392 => 7.54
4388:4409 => 7.73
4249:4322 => 5.25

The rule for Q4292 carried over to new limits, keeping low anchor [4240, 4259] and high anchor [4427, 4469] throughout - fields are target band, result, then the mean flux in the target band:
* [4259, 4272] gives 0.0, 8.33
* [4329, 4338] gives -0.1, 8.86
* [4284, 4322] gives 6.0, 7.23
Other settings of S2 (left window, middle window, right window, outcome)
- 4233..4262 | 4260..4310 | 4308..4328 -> 0.08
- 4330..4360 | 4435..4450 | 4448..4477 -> -0.02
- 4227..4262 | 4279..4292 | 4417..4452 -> 0.05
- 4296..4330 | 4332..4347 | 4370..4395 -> -0.05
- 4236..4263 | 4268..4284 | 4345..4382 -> 0.05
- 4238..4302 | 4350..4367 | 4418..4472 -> -0.07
